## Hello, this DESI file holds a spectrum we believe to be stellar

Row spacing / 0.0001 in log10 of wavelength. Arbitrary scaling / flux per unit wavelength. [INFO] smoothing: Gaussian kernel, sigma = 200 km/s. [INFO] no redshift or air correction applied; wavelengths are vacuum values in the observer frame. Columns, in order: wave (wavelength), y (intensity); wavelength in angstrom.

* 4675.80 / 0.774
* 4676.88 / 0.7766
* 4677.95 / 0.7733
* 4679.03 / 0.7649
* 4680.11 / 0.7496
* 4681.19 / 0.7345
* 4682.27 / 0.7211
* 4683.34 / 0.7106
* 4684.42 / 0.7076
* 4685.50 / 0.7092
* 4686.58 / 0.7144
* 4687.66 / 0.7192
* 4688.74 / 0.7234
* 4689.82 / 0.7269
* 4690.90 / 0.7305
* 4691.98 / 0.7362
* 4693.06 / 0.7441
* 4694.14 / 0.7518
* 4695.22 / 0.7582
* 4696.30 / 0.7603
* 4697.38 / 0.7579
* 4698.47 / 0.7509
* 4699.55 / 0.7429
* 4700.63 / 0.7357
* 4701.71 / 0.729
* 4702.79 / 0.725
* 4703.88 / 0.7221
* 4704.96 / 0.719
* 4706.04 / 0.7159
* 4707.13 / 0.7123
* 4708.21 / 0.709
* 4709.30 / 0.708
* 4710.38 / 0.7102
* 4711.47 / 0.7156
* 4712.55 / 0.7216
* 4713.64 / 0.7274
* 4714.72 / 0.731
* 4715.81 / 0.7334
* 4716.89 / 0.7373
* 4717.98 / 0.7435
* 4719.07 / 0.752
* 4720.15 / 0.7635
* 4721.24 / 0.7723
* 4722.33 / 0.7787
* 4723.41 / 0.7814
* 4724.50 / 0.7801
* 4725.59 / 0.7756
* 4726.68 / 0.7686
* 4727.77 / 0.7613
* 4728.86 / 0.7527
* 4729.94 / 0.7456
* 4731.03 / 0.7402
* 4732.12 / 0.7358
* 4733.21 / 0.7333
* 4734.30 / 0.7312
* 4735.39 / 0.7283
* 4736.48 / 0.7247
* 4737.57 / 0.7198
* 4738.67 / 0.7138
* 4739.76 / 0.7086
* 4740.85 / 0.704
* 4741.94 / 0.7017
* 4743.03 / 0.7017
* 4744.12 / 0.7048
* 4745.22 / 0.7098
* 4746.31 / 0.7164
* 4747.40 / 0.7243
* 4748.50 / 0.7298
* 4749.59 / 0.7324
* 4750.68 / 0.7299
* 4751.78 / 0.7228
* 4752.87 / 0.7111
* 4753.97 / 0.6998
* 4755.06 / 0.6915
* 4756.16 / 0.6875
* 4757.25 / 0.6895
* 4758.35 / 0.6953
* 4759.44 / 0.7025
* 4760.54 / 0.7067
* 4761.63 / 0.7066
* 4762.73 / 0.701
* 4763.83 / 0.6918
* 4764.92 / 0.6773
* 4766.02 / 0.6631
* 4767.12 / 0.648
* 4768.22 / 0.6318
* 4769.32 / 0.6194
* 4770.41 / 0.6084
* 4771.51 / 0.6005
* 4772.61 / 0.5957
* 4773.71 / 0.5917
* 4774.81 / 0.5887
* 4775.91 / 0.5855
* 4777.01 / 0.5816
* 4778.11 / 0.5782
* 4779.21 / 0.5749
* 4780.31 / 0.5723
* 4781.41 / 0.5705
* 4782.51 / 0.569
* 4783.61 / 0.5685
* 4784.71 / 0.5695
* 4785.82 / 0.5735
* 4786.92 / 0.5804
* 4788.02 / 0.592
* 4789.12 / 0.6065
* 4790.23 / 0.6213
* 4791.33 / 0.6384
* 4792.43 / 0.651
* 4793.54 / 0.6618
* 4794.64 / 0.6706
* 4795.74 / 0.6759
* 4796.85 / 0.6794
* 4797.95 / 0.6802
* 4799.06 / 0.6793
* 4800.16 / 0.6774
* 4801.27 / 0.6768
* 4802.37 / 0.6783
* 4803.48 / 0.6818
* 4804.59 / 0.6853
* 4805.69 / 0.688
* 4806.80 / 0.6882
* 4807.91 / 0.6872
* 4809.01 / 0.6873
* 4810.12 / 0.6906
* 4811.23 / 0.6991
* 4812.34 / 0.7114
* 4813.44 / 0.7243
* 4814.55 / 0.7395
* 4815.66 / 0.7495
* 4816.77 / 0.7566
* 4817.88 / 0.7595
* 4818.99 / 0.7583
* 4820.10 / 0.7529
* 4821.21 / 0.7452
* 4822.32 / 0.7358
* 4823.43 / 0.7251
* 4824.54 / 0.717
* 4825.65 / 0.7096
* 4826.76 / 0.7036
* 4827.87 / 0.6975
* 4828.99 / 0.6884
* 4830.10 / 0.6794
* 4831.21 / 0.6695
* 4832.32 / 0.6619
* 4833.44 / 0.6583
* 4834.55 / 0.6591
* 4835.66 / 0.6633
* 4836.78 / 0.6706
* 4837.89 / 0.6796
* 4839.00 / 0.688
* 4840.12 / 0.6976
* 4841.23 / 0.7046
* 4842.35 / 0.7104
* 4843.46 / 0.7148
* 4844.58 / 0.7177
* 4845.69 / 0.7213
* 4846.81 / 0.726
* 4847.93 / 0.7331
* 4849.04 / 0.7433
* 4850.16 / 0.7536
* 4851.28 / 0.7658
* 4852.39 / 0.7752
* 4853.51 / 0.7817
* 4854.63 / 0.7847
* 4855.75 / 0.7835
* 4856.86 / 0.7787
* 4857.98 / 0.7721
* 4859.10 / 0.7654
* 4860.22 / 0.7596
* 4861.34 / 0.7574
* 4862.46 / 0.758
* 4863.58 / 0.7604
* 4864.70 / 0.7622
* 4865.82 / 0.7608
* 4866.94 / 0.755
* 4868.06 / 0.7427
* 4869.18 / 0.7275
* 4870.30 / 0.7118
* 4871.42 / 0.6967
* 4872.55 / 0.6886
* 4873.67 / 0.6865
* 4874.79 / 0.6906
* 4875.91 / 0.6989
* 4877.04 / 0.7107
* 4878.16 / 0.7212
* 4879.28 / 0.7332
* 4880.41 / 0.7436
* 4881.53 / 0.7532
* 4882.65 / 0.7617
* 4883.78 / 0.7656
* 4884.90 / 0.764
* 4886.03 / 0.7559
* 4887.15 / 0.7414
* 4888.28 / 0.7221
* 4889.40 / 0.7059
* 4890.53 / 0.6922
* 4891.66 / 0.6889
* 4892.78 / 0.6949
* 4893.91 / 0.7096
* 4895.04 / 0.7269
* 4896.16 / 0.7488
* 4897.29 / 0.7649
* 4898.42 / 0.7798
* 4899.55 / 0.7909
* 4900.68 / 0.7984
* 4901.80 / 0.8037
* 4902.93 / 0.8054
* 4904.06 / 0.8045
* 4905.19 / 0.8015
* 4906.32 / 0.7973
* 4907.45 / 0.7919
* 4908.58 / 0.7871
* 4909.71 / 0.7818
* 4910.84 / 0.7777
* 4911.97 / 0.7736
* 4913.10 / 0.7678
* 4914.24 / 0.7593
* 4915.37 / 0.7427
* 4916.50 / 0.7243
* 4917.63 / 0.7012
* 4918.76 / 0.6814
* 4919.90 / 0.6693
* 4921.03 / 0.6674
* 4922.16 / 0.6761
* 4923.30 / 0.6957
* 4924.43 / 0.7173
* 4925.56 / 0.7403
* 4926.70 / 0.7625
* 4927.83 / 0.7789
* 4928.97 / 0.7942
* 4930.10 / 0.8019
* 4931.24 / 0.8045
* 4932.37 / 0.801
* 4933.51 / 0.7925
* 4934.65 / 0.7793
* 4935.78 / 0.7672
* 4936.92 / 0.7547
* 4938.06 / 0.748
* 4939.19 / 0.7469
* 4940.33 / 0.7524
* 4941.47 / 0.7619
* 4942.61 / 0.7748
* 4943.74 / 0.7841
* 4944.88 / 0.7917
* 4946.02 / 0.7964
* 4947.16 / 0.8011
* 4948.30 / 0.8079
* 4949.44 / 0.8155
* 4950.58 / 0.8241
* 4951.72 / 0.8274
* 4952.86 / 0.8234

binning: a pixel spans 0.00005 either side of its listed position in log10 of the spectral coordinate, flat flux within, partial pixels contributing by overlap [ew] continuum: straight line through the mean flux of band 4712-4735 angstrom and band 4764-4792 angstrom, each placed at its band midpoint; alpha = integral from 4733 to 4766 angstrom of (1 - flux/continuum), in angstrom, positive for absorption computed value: -1.4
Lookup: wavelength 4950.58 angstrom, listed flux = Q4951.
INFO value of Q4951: 0.8241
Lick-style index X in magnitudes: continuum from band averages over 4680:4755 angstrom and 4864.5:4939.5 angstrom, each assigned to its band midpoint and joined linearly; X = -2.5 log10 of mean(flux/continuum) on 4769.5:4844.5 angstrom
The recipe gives 0.114 mag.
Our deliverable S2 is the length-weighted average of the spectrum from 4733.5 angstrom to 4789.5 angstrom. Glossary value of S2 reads 0.66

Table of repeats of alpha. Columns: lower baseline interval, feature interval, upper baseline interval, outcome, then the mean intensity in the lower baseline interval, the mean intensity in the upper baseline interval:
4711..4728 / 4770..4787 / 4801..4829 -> 3.4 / 0.753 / 0.714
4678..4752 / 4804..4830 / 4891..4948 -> 1.0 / 0.733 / 0.759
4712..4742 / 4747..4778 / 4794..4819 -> 2.4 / 0.742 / 0.7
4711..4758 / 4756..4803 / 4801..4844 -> 5.3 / 0.731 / 0.703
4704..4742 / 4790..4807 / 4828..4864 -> 1.3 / 0.736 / 0.724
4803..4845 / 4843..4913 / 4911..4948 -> -1.9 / 0.704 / 0.754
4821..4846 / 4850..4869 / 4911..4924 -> -1.7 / 0.696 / 0.716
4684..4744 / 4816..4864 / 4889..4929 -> 1.0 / 0.734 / 0.747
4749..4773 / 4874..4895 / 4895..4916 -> 1.1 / 0.679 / 0.78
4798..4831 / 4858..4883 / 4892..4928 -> -0.1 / 0.709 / 0.75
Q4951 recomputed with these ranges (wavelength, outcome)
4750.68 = 0.7299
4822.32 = 0.7358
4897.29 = 0.7649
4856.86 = 0.7787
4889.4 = 0.7059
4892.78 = 0.6949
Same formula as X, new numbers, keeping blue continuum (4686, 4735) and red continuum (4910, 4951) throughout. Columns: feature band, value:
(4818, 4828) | 0.03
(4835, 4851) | 0.06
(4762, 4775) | 0.17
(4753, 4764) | 0.07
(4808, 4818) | 0.04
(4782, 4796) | 0.21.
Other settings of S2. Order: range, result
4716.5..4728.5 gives 0.765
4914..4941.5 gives 0.744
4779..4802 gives 0.625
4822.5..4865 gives 0.724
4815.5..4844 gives 0.705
